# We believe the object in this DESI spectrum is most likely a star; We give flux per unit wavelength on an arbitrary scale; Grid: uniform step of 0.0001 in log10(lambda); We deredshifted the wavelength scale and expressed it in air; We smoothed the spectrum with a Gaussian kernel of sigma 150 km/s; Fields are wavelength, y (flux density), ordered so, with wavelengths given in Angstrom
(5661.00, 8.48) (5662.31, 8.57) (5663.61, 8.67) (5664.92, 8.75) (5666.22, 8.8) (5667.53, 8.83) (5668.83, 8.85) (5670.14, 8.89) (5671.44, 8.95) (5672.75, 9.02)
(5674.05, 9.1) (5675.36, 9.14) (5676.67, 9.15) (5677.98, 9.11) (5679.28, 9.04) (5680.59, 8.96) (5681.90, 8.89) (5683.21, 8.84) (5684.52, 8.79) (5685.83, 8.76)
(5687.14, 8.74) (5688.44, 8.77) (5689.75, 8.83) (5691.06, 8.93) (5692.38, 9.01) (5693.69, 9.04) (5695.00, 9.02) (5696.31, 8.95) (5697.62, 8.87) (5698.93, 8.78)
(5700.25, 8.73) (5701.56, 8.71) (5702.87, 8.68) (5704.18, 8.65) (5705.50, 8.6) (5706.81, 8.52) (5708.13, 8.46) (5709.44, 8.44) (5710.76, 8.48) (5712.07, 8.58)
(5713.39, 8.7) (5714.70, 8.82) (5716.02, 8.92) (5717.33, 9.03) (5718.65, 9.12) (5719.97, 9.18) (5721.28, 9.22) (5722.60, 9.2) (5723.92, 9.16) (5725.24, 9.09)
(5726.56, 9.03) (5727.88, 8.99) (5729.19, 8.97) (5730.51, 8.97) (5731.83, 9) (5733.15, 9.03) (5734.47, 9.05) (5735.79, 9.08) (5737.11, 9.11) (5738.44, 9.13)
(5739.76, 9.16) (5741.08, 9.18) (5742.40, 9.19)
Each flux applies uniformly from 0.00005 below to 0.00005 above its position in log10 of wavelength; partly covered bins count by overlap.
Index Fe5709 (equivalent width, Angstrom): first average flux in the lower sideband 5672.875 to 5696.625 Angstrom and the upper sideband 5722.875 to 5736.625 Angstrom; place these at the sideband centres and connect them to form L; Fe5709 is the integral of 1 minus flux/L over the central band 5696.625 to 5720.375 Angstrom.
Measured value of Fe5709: 0.70 Angstrom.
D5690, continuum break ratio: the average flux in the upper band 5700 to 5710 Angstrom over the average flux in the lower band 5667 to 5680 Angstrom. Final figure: 0.95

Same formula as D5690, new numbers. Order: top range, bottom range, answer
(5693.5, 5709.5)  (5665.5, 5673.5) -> 0.98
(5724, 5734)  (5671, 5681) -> 1.00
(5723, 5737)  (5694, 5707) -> 1.03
